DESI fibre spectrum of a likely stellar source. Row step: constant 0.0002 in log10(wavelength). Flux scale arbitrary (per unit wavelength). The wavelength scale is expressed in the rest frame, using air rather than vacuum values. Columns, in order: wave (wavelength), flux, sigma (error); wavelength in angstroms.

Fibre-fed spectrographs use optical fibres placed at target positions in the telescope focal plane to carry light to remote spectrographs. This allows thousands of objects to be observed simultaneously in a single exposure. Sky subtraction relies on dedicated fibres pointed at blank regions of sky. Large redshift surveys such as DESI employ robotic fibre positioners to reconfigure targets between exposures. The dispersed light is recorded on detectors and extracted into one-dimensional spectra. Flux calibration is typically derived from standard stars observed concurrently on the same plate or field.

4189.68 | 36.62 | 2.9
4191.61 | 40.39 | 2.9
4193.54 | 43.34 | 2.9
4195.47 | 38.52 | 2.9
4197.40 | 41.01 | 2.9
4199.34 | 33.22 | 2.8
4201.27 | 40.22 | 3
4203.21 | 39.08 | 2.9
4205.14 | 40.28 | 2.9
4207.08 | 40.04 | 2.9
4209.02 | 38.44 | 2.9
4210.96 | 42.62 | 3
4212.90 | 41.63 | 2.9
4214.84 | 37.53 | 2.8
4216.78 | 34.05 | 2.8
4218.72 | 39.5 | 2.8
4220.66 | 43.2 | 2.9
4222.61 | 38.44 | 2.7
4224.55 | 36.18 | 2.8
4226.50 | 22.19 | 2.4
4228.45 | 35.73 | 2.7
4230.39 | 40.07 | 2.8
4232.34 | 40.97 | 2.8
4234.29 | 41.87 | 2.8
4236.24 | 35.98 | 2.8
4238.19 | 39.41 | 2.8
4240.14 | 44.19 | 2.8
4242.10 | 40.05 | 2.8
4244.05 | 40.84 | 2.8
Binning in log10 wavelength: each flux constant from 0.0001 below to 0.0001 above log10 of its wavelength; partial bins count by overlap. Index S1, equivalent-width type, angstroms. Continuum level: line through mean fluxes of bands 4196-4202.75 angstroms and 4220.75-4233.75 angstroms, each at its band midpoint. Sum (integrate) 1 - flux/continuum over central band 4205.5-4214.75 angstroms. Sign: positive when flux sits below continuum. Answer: -0.7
